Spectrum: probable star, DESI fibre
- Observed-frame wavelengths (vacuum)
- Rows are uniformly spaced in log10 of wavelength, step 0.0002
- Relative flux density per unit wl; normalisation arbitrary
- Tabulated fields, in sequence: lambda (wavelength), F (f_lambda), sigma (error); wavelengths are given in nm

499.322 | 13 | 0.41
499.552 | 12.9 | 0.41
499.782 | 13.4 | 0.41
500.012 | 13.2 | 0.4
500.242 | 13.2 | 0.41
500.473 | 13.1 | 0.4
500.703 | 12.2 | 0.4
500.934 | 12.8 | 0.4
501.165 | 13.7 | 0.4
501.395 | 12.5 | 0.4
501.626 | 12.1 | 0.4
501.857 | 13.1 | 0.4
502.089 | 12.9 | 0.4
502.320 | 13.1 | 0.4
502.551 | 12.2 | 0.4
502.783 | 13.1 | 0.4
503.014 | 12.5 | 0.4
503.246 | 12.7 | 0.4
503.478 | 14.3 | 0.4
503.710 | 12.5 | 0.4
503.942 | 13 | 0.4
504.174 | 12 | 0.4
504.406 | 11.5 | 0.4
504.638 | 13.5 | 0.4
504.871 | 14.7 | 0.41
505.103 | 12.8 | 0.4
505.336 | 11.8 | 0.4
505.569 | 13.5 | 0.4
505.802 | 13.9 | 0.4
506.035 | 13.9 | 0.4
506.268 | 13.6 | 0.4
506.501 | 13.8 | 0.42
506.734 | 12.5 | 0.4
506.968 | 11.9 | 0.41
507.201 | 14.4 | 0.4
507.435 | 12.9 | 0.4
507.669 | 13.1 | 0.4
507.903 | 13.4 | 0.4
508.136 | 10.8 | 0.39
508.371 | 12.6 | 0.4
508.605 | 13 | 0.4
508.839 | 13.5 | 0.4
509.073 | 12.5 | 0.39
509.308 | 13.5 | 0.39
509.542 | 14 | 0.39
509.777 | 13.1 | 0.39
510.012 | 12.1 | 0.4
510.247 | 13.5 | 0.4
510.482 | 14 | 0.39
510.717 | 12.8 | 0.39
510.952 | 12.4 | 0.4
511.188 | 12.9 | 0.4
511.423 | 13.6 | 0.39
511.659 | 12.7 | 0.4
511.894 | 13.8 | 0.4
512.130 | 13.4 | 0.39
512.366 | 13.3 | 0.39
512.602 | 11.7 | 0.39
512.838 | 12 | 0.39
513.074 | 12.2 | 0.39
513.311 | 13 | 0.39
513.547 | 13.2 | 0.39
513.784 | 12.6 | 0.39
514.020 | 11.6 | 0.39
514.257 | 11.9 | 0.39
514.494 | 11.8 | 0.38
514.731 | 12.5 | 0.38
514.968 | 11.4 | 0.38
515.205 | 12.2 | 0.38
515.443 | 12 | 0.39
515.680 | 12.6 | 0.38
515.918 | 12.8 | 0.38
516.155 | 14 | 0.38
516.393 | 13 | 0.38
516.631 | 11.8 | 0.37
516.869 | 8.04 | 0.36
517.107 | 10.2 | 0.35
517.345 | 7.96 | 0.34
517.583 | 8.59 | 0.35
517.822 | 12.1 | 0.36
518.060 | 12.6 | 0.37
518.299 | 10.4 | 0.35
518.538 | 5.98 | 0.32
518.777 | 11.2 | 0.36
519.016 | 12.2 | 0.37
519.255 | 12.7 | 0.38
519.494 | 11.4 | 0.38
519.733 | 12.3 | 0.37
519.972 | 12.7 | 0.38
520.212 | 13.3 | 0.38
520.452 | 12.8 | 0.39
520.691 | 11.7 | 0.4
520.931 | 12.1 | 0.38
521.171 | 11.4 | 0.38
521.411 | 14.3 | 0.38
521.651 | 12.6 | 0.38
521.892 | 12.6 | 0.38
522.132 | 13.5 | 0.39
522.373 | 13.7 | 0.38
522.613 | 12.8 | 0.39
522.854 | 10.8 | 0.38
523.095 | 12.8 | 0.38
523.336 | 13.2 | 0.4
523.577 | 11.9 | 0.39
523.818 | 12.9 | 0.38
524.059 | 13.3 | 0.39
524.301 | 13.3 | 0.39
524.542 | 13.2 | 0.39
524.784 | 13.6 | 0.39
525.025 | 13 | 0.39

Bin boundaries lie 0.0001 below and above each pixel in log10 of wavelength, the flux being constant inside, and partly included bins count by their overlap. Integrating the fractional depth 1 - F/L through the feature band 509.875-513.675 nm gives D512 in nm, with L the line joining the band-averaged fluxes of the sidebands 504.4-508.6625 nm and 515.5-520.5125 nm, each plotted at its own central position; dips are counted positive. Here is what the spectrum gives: -0.19 nm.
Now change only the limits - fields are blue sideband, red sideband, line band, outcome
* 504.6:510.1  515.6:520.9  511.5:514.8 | -0.10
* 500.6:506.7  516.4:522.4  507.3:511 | -0.15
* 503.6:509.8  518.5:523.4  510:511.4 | -0.03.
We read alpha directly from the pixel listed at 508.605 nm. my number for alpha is 13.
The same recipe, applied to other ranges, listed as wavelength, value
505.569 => 13.5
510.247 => 13.5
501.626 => 12.1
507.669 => 13.1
